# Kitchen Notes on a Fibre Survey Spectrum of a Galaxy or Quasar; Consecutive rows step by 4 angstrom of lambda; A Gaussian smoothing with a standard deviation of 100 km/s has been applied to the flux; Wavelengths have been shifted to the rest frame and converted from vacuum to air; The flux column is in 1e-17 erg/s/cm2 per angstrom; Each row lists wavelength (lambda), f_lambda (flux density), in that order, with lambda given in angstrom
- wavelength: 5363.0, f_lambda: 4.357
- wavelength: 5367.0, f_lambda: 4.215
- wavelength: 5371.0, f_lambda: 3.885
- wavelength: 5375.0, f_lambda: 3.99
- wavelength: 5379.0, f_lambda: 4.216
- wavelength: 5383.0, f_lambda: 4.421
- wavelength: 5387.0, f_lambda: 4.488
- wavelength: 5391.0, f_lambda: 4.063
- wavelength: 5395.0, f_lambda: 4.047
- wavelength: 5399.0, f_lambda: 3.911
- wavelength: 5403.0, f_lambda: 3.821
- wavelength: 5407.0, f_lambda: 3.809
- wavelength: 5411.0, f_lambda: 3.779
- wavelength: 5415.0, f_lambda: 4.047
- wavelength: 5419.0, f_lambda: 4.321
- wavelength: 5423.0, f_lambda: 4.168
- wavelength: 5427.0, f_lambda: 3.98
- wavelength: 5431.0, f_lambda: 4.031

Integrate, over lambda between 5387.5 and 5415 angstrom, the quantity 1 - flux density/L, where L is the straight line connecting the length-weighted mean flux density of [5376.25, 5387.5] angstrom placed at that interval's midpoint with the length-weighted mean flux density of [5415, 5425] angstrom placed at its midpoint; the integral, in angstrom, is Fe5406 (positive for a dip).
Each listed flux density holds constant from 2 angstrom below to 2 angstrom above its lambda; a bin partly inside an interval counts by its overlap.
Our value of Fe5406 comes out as 2.1 angstrom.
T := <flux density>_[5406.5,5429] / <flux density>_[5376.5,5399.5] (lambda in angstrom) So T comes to 0.96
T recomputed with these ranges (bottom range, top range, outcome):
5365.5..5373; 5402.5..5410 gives 0.94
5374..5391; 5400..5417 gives 0.91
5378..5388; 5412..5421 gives 0.95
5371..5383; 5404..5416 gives 0.94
